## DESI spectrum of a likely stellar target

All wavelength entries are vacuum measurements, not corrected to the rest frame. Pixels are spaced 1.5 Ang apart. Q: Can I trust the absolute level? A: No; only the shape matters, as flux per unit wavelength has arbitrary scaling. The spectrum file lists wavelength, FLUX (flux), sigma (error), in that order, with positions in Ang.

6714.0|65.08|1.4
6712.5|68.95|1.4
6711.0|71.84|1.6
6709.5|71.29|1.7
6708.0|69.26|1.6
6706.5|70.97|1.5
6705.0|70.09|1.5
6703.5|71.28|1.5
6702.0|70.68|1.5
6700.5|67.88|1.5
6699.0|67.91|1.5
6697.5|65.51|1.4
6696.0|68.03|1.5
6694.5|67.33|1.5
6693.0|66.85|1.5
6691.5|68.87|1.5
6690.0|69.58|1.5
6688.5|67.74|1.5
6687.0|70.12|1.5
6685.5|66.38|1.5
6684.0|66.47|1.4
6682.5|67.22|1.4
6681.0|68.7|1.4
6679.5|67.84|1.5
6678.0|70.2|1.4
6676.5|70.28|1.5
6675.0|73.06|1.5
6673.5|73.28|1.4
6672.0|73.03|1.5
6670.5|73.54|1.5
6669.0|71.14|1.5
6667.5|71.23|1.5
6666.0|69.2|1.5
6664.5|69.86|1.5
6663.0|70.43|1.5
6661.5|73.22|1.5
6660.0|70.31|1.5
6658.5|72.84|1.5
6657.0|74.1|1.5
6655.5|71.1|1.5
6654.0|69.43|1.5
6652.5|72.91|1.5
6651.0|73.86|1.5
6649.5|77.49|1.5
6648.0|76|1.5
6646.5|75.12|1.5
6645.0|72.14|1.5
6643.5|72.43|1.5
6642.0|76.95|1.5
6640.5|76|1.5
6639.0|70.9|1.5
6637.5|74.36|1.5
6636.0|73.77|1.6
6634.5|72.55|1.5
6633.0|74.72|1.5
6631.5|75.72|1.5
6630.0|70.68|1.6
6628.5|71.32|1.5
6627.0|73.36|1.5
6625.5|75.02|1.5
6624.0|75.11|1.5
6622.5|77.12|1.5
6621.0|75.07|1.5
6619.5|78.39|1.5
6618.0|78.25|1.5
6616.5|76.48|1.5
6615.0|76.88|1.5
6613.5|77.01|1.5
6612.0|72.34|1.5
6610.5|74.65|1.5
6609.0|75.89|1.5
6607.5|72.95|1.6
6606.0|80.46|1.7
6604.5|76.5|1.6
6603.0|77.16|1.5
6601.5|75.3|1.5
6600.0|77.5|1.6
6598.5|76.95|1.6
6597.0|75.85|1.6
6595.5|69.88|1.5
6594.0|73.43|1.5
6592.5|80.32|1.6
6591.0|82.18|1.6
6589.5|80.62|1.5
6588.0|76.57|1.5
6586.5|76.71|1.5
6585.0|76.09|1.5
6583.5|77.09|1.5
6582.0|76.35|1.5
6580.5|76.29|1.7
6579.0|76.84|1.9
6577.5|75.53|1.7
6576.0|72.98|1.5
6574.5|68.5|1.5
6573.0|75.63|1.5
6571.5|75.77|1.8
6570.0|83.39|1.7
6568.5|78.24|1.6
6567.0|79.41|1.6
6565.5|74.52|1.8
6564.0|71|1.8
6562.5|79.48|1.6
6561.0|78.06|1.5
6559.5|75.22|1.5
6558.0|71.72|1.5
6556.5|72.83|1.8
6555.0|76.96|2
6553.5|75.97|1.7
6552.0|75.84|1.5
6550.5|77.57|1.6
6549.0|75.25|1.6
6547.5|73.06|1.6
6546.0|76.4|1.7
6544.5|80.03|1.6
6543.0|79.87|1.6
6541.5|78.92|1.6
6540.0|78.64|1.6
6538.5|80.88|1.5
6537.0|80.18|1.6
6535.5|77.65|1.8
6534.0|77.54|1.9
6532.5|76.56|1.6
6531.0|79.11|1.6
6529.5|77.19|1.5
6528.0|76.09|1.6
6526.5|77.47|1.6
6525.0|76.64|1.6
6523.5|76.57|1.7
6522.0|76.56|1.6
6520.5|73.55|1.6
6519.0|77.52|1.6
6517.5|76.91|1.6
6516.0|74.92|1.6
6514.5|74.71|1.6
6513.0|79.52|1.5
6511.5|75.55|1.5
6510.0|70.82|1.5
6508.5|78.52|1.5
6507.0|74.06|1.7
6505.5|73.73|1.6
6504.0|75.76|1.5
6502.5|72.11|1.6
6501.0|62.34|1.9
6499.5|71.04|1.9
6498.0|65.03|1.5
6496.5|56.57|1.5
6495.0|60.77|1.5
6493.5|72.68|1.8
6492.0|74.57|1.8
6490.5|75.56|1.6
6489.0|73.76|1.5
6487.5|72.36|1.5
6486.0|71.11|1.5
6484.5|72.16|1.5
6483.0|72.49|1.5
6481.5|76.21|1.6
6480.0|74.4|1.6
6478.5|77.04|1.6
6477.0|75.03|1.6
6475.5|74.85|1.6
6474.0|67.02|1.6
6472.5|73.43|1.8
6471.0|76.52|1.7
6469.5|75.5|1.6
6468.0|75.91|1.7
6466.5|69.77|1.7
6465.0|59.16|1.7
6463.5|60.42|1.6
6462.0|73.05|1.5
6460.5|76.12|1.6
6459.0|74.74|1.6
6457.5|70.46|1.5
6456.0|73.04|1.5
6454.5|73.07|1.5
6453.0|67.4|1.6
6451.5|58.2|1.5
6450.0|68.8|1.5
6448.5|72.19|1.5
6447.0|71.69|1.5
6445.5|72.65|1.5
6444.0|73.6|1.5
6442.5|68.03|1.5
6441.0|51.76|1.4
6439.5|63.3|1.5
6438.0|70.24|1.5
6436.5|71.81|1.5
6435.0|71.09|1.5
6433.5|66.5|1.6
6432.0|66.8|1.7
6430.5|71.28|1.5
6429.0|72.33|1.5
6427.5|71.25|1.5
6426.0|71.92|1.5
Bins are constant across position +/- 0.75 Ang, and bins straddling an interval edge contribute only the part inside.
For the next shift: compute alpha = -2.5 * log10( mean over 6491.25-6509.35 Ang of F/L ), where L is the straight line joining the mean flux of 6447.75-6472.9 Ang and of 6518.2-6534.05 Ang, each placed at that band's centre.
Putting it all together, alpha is 0.07 mag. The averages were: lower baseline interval 70.4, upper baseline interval 76.8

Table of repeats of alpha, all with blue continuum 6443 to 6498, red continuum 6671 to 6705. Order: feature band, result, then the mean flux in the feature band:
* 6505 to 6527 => -0.08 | 75.8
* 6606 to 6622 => -0.09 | 76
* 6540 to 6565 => -0.09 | 76.2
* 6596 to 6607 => -0.10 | 76.8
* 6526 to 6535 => -0.10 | 77.3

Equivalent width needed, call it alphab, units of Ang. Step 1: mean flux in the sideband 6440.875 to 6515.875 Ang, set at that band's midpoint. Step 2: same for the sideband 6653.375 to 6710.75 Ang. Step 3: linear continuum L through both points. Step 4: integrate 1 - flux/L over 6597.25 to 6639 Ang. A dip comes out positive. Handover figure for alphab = -2.9 Ang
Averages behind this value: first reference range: 71.3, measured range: 75.3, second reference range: 69.9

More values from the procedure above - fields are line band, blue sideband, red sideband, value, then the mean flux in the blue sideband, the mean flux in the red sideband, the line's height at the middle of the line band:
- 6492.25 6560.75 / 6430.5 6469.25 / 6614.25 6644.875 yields -3.3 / 68.9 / 74.7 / 71.4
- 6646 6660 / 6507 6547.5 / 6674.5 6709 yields -0.5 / 77.1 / 68.8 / 70.7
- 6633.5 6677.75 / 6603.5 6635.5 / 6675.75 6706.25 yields -0.6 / 75.3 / 68.5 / 71.8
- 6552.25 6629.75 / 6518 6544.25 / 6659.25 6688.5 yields -1.5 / 77.7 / 70.2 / 74.6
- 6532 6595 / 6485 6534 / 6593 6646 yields -2.2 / 73.5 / 75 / 74.2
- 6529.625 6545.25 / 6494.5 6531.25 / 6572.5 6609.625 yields -1.0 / 73.3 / 76.1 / 74.2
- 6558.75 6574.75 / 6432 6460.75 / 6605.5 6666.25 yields -1.0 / 69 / 74.1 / 72.2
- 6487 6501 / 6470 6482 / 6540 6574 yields 1.1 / 74.3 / 76.6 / 74.8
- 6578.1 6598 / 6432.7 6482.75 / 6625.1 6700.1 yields -1.6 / 70.4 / 71.4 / 71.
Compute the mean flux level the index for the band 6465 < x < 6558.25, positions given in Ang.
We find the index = 74.4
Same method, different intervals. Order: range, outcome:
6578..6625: 76.5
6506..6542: 76.9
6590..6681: 74.1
